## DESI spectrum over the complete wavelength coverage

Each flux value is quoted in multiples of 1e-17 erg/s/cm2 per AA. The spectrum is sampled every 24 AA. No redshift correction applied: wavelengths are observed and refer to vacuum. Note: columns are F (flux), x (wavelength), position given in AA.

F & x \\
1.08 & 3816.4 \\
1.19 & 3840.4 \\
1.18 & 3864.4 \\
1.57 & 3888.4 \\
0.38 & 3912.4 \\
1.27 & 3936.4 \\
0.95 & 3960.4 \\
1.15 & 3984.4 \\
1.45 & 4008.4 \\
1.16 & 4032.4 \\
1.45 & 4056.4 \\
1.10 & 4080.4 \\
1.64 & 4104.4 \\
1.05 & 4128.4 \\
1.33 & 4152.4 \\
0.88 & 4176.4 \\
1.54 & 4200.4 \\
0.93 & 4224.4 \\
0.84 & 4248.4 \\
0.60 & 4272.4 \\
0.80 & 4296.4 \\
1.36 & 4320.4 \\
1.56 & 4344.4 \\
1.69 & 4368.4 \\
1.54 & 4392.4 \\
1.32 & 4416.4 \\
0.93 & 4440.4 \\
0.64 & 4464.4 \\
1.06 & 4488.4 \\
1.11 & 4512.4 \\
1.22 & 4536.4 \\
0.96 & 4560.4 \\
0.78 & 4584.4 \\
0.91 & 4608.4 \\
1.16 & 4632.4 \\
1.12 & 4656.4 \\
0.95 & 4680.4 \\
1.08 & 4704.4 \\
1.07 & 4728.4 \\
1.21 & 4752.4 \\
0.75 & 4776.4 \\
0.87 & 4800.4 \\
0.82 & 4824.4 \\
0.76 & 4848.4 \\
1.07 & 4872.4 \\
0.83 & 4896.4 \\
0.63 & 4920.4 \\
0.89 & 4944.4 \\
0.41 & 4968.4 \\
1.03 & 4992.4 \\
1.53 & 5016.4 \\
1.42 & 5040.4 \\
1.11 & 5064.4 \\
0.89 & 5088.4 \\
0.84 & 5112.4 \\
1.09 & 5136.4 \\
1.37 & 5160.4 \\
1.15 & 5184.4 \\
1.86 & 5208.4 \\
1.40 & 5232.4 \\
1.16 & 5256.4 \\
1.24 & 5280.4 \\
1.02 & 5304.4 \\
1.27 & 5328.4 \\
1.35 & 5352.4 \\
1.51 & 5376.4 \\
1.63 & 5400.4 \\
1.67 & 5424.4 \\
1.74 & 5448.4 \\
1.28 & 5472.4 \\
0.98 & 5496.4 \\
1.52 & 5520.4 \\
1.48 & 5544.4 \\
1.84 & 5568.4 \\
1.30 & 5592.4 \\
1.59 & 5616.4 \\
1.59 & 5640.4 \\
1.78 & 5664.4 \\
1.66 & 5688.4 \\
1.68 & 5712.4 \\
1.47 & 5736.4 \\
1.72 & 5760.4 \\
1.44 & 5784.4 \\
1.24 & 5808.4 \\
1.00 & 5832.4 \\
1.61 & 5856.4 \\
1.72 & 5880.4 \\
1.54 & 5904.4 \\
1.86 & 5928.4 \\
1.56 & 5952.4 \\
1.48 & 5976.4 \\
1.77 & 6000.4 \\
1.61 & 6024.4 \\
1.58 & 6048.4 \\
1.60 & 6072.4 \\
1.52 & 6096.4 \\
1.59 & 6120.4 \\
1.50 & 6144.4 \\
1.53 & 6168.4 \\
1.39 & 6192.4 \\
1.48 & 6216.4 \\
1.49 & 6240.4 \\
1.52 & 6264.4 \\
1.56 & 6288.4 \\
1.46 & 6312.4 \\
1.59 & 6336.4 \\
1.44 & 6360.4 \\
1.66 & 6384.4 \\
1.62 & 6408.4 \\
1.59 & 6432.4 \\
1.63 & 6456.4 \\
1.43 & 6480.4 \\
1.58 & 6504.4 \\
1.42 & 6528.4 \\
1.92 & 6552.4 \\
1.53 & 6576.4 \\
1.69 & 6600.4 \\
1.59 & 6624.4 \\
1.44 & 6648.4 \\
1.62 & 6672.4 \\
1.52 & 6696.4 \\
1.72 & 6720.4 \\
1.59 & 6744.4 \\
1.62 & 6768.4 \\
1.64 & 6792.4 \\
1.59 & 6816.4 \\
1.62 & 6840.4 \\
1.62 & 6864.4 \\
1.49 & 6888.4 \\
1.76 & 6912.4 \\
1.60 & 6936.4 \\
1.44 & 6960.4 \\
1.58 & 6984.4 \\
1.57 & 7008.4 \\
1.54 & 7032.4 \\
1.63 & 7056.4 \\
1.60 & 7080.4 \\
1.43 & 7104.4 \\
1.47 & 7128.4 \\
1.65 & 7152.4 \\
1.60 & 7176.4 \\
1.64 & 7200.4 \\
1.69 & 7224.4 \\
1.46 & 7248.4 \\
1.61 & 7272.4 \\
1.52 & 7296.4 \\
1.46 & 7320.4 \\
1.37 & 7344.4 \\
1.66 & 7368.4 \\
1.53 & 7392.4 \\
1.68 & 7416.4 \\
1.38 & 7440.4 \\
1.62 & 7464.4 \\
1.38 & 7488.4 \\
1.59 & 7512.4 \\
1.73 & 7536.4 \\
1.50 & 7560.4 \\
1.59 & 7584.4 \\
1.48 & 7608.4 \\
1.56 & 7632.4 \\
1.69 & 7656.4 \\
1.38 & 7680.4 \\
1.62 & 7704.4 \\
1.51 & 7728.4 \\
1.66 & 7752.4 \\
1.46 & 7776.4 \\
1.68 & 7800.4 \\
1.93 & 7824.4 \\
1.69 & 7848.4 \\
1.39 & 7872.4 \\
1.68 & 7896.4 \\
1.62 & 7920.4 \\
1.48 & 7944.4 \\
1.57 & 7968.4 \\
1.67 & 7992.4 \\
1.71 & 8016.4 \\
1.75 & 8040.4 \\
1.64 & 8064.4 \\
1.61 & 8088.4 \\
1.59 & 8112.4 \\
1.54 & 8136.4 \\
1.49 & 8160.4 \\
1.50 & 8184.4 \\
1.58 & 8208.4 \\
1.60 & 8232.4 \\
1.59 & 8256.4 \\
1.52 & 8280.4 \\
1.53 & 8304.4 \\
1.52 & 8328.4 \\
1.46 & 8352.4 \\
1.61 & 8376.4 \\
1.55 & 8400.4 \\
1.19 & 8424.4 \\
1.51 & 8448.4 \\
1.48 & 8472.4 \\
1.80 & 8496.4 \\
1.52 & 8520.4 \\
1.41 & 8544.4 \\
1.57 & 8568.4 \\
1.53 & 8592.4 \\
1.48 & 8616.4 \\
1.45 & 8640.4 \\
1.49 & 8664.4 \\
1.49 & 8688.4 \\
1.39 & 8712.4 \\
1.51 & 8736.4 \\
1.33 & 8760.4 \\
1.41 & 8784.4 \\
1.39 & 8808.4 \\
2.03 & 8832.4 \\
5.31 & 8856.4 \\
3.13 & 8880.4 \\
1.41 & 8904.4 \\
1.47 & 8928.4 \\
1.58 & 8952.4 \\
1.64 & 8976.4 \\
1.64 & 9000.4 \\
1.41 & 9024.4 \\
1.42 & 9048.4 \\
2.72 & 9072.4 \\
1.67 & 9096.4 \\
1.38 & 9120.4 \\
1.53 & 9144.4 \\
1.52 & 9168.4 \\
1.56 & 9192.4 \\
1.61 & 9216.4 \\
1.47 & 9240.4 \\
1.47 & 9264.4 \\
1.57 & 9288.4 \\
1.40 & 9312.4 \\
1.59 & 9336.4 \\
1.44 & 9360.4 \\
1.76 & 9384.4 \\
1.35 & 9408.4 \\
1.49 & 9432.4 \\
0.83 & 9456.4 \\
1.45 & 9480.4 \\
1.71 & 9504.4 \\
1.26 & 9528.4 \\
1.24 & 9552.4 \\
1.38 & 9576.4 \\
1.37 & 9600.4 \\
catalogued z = 0.35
